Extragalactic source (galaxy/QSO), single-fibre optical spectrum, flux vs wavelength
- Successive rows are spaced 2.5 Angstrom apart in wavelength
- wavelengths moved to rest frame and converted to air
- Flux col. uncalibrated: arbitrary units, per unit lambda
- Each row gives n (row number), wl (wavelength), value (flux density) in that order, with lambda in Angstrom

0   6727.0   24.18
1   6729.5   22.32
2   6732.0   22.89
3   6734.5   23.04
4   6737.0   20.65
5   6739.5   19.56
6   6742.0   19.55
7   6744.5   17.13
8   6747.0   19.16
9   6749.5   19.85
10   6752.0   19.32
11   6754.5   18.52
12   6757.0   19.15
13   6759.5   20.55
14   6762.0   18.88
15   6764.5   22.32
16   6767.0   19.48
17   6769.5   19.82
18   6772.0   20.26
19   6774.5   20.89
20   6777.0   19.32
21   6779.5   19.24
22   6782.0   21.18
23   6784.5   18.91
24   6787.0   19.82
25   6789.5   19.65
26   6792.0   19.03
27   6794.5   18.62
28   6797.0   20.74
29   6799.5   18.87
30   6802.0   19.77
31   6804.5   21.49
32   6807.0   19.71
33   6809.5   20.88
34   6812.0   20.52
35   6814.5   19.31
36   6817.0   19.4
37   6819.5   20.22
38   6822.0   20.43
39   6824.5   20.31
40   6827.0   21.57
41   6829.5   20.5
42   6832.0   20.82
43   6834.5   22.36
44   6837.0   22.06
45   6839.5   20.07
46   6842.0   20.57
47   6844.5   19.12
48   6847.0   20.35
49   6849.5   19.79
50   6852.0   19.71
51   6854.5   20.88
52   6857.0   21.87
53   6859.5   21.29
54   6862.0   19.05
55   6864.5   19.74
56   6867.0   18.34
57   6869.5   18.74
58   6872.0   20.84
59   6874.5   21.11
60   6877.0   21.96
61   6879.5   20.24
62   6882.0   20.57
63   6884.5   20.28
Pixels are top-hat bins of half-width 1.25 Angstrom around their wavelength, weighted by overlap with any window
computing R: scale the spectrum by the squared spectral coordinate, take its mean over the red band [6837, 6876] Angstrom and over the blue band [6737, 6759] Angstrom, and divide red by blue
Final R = 1.1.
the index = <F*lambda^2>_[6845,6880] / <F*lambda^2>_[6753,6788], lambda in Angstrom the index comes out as 1.0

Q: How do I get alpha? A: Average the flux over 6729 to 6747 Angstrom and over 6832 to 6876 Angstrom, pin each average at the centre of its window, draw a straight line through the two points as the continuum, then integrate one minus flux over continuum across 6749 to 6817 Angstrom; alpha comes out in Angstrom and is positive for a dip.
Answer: 2.12 Angstrom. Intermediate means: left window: 20.6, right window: 20.4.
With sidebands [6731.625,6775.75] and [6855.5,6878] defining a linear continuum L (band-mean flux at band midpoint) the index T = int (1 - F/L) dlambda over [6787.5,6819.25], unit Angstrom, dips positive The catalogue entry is 0.5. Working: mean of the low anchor 20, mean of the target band 19.8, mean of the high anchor 20.3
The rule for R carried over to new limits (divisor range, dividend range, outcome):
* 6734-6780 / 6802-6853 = 1.06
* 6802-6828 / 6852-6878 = 1.01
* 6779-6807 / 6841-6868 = 1.03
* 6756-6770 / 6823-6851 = 1.05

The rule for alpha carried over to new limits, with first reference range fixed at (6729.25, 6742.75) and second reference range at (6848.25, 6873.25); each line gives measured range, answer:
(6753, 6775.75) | 1.1 Angstrom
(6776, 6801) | 1.5 Angstrom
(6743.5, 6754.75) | 1.2 Angstrom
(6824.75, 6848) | -0.6 Angstrom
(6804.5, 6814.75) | 0.1 Angstrom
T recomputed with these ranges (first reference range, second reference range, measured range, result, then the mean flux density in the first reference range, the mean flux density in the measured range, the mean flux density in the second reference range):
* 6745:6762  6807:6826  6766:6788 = -0.3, 19.3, 19.9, 20.1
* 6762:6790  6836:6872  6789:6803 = 0.4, 20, 19.4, 20.1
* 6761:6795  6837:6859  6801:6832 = -0.3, 19.8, 20.4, 20.4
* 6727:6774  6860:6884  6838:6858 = -0.2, 20.3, 20.3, 20.1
